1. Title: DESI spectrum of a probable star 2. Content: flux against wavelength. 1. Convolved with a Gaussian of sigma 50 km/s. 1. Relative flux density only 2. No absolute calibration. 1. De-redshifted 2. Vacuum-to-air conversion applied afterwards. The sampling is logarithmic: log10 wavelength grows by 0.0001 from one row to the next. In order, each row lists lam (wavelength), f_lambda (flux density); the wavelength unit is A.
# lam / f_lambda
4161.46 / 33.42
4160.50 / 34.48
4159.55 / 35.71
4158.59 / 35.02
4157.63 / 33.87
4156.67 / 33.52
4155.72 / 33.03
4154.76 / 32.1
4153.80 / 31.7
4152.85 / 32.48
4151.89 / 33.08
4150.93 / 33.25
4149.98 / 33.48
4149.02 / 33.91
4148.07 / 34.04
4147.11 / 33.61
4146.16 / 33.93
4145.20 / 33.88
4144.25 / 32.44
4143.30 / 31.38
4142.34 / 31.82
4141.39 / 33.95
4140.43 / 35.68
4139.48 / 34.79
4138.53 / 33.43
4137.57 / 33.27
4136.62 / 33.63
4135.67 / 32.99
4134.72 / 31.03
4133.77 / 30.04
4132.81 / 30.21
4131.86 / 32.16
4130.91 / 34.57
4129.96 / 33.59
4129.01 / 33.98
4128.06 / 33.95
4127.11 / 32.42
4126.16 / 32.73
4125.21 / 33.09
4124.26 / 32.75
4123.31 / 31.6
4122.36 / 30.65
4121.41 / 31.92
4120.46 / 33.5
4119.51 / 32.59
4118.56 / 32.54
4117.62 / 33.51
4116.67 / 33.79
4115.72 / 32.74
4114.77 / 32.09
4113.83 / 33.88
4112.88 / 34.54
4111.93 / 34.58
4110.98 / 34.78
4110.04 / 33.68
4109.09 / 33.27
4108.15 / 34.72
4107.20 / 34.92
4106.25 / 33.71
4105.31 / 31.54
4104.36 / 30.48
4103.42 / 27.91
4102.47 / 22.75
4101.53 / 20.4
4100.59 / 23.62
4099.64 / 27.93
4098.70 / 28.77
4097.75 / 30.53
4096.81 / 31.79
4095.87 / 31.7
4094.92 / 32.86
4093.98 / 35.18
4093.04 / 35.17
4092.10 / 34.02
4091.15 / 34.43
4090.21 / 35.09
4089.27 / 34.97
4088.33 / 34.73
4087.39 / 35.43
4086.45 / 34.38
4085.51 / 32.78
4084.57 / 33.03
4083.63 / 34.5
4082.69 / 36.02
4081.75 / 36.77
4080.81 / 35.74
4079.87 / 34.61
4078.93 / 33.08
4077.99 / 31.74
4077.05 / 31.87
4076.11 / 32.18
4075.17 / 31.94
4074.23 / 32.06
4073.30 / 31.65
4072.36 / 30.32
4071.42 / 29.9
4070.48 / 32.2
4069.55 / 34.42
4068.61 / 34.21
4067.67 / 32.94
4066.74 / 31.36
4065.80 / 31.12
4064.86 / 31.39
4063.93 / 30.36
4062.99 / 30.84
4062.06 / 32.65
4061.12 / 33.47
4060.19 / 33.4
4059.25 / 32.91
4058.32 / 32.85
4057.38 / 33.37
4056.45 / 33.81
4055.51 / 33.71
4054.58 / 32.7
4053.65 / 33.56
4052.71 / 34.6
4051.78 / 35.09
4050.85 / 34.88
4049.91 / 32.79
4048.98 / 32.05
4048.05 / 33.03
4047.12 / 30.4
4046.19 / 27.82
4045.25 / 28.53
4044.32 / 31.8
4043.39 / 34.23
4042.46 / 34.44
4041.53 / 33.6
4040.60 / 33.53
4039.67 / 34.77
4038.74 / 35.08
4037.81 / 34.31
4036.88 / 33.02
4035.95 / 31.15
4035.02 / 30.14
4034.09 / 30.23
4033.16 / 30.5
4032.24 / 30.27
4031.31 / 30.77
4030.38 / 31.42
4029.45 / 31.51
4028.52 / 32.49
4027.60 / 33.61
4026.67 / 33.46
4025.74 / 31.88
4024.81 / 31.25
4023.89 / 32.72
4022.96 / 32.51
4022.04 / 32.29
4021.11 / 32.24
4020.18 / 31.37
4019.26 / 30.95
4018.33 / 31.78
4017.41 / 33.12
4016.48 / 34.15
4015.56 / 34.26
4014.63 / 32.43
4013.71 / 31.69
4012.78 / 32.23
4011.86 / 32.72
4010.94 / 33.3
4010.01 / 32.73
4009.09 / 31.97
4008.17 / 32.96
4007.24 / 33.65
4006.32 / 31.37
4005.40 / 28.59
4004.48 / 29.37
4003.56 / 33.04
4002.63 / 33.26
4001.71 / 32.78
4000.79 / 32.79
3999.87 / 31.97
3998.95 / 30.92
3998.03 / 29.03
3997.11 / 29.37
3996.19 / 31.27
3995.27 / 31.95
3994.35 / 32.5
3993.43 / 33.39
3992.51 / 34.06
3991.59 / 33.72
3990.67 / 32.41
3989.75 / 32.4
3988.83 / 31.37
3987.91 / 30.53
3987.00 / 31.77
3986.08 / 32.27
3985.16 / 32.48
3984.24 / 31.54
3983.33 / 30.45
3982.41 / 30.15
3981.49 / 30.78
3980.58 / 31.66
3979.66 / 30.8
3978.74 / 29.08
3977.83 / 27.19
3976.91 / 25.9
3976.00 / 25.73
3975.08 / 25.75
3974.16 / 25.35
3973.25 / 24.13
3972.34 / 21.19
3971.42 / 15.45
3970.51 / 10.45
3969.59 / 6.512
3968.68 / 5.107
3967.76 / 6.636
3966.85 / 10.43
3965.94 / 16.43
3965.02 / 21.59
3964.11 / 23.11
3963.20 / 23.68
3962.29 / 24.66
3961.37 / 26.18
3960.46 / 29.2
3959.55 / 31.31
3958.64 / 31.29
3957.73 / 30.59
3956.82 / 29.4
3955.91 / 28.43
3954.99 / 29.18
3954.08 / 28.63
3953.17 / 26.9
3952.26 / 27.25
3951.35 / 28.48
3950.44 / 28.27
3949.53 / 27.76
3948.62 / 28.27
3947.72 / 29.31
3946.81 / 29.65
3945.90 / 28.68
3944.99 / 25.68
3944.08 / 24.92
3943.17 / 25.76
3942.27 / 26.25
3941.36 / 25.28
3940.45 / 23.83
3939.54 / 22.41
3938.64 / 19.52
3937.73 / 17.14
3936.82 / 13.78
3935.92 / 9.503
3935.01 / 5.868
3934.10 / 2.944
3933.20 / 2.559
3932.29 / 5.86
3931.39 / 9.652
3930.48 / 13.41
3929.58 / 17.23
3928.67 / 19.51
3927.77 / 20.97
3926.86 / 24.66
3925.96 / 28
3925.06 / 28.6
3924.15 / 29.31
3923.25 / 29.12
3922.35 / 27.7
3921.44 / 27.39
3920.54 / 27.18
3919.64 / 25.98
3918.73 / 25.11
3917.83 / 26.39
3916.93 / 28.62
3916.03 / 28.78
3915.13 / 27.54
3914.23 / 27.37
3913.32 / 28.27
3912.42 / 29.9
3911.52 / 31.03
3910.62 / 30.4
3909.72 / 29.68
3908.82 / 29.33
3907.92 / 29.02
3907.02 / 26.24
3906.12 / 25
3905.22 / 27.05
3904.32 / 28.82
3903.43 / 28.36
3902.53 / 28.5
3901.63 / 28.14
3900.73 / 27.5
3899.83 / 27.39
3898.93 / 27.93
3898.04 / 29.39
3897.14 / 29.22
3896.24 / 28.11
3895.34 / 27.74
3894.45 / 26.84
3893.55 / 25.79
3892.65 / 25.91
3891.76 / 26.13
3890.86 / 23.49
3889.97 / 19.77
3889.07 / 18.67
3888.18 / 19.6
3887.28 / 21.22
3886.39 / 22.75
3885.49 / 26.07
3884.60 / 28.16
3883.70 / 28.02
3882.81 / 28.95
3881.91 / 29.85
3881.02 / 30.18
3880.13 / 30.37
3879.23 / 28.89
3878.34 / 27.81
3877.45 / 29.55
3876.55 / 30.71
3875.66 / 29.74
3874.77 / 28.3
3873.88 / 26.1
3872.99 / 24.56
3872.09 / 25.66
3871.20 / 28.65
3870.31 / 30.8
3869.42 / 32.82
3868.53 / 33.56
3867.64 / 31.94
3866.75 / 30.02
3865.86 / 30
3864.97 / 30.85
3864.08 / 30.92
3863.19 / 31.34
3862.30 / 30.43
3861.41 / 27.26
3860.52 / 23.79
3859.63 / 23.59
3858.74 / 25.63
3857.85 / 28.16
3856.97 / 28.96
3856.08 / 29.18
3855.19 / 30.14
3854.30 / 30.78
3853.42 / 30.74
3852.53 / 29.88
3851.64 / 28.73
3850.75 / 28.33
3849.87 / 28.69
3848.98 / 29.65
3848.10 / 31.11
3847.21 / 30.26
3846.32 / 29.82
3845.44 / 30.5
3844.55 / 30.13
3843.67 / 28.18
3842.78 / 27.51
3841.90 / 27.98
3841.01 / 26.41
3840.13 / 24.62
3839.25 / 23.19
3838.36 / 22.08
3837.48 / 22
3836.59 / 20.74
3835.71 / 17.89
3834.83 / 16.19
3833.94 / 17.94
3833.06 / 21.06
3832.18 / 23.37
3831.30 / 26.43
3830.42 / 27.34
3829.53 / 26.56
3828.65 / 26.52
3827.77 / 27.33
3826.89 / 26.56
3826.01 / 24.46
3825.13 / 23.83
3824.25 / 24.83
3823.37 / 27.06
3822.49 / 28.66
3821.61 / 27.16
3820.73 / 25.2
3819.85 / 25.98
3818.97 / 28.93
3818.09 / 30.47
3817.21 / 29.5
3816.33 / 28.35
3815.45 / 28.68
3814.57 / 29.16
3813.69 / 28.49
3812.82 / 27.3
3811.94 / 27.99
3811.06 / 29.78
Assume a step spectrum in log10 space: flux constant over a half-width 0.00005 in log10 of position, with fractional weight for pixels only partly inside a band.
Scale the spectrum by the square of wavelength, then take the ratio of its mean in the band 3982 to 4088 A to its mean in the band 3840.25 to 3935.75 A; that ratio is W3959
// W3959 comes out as 1.3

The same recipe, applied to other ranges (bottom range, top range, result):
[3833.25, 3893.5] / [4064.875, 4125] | 1.34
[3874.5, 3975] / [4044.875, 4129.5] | 1.45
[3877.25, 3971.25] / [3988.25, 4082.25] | 1.41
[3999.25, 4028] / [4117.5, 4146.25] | 1.08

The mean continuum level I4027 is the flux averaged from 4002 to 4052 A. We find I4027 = 32.3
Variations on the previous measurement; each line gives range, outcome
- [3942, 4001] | 26.9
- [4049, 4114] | 32.6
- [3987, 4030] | 32.2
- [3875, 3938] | 24.7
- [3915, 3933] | 23.2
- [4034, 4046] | 32.6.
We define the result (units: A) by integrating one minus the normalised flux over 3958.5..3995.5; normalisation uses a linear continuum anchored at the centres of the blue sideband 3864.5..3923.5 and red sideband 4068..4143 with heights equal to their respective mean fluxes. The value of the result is 4.84 A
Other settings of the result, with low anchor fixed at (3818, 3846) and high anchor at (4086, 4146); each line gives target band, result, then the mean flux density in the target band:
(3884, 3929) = 0.7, 26.7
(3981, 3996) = -1.4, 32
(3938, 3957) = 1.0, 26.7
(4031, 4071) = -2.2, 32.5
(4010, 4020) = -0.9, 32.6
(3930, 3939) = 5.8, 9.95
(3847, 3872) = -3.4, 29.5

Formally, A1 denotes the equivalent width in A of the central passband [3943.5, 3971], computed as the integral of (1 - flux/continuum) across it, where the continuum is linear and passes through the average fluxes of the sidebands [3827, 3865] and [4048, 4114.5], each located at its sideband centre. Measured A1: 5.2 A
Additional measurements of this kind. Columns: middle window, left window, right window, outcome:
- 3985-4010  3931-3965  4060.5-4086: -4.71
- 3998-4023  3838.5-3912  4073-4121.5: -1.14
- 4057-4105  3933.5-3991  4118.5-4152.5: -3.03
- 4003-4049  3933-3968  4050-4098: -4.54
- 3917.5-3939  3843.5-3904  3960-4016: 6.90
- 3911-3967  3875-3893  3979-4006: 9.96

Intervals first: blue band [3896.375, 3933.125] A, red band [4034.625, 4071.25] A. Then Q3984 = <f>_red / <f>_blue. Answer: 1.27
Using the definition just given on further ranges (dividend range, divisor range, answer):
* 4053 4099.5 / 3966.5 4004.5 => 1.21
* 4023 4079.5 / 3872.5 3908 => 1.20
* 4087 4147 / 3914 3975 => 1.45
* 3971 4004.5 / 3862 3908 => 1.08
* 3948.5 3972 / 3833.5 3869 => 0.83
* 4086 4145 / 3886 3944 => 1.37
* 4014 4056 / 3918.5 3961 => 1.39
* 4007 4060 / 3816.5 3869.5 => 1.20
